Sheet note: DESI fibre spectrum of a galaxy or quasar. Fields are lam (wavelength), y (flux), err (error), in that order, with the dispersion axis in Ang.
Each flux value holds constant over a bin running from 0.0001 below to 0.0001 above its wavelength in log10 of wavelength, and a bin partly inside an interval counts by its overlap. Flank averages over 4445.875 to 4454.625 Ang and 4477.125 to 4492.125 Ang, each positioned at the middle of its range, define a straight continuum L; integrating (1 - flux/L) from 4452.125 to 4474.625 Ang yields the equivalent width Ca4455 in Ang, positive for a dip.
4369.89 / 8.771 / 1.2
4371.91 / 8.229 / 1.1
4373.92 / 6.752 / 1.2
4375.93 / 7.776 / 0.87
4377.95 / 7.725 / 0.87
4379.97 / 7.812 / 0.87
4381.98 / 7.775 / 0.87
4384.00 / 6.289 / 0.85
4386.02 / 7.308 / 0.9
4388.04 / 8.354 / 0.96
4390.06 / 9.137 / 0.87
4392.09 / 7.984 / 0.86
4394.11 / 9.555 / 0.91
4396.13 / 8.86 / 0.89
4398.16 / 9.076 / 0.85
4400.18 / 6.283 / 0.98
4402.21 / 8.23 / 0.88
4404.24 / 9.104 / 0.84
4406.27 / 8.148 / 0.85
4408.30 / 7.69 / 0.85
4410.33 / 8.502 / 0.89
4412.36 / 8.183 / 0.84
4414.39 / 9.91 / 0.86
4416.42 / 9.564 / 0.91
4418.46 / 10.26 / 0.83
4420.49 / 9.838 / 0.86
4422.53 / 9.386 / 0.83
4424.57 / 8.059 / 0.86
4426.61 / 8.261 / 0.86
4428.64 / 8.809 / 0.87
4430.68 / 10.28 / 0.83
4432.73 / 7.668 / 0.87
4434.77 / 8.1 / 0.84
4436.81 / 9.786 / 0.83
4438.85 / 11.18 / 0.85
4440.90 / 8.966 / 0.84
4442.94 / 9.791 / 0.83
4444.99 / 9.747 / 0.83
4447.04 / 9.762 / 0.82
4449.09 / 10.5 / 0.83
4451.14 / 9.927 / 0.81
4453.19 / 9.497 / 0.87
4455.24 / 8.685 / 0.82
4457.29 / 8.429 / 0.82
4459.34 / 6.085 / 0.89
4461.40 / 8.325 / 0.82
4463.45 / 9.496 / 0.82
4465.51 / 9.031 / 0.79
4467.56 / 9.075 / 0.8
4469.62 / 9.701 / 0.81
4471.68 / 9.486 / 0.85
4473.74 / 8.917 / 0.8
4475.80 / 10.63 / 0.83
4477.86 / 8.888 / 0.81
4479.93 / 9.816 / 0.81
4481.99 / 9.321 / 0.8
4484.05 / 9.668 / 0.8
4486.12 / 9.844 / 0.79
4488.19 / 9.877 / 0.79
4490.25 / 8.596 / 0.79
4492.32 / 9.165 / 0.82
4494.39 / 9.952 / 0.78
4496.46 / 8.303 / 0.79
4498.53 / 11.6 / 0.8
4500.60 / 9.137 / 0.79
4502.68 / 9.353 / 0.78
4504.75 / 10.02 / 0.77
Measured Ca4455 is 2.1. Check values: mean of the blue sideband 9.86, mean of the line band 8.8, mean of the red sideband 9.42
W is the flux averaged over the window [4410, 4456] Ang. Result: 9.35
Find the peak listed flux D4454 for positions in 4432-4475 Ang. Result 11.18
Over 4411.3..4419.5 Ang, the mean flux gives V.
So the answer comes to 9.48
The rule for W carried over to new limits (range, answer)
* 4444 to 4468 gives 9.05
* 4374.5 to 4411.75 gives 8.08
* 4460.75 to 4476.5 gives 9.33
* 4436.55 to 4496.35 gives 9.36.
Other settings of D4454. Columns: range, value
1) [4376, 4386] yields 7.812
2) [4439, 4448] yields 9.791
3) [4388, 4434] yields 10.28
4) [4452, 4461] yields 9.497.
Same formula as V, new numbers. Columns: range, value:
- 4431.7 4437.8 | 8.51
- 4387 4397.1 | 8.77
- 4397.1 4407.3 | 8.17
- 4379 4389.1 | 7.52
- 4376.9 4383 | 7.77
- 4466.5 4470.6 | 9.39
